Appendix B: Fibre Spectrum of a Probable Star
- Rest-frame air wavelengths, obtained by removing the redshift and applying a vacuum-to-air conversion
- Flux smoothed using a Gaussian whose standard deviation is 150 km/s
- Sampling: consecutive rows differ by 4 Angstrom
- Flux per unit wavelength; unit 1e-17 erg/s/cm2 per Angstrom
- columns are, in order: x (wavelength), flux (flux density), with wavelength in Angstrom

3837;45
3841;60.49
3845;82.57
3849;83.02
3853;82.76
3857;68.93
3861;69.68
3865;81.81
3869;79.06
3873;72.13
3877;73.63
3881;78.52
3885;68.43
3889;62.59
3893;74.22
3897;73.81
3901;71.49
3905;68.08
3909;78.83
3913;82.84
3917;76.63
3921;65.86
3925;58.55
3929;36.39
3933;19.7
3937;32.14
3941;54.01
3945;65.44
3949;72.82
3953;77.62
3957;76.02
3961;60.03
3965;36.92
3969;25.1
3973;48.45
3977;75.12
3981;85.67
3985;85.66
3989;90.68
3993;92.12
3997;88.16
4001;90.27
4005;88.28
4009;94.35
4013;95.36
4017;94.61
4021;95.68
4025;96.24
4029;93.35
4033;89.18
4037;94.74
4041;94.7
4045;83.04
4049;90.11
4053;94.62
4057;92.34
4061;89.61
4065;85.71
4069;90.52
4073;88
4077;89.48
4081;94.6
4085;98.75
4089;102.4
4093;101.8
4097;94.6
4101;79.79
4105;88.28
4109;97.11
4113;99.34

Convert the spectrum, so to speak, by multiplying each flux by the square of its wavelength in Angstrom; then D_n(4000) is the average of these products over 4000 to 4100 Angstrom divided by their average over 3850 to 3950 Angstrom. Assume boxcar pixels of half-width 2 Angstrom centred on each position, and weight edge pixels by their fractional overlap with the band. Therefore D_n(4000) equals 1.50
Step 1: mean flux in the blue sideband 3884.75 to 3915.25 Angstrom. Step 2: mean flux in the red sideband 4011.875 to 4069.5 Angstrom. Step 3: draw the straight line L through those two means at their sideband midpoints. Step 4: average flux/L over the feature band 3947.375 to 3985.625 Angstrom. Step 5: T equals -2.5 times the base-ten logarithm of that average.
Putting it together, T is 0.28 mag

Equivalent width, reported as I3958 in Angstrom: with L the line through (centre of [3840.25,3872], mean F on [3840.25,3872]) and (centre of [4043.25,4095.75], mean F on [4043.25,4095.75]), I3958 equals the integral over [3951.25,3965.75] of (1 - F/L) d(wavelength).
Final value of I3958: 3.4 Angstrom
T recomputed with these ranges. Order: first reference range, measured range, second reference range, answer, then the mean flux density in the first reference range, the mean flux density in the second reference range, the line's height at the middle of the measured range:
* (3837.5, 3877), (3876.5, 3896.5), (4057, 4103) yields 0.08 mag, 74.3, 92.3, 76.7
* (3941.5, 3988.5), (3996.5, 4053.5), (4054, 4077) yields -0.16 mag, 64.9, 89.5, 79.6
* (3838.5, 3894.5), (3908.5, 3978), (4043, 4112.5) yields 0.37 mag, 73.9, 92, 80.4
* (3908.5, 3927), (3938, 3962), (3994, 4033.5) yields 0.19 mag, 72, 92.7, 79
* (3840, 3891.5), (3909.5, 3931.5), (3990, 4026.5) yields 0.26 mag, 74.4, 92.7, 81.4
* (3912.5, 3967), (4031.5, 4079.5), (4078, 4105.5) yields -0.06 mag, 57.5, 94.5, 85.7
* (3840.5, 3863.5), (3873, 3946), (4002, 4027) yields 0.27 mag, 75.7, 93.9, 82.1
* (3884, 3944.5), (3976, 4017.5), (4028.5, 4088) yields -0.14 mag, 61.6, 91.4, 78.6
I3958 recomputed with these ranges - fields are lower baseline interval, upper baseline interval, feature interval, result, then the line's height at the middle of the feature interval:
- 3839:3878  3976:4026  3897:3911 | 1.27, 80.2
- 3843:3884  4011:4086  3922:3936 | 7.23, 82.3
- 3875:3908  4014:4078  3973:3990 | 0.72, 83.2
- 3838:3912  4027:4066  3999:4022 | -1.51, 87.2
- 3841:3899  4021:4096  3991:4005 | -0.47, 87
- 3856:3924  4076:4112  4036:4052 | -0.27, 89.2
